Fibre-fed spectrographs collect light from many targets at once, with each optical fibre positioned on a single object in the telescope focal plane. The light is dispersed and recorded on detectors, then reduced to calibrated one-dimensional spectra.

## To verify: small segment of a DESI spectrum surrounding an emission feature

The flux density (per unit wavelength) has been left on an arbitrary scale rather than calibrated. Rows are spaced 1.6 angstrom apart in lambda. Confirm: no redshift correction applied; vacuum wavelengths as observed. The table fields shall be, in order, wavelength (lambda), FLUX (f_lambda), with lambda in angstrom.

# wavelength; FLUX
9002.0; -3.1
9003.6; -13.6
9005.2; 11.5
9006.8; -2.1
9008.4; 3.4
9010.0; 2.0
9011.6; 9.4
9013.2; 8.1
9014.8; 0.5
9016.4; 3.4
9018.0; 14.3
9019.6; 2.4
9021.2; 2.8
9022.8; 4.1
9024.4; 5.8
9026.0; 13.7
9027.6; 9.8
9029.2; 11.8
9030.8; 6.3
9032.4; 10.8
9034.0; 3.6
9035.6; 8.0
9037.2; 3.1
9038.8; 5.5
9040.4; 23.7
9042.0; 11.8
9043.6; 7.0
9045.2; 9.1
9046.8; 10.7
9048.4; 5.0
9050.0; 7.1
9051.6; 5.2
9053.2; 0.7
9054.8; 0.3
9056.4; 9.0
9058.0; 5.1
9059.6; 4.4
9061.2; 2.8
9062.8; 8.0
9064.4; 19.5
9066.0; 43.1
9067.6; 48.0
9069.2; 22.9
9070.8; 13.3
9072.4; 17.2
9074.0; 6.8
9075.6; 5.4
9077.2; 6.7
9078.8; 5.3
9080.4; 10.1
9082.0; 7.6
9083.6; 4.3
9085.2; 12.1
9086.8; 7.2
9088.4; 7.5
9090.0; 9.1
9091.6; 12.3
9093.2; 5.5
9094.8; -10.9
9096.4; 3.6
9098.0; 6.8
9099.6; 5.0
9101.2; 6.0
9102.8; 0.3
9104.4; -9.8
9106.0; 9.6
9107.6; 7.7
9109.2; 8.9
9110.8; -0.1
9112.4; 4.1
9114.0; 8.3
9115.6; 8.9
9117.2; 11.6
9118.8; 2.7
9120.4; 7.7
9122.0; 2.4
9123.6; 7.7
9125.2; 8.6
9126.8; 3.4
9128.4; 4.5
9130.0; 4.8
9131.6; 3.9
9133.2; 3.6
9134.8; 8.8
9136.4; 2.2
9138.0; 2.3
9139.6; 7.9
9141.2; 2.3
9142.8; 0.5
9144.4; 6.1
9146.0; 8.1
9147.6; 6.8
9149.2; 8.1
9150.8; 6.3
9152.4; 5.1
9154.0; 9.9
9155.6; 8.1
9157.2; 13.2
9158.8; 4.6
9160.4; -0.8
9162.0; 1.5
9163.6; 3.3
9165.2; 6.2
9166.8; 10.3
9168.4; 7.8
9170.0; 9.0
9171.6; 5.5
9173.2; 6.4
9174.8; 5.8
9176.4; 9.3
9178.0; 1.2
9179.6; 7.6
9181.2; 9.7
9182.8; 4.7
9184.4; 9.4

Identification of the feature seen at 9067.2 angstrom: [O III]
